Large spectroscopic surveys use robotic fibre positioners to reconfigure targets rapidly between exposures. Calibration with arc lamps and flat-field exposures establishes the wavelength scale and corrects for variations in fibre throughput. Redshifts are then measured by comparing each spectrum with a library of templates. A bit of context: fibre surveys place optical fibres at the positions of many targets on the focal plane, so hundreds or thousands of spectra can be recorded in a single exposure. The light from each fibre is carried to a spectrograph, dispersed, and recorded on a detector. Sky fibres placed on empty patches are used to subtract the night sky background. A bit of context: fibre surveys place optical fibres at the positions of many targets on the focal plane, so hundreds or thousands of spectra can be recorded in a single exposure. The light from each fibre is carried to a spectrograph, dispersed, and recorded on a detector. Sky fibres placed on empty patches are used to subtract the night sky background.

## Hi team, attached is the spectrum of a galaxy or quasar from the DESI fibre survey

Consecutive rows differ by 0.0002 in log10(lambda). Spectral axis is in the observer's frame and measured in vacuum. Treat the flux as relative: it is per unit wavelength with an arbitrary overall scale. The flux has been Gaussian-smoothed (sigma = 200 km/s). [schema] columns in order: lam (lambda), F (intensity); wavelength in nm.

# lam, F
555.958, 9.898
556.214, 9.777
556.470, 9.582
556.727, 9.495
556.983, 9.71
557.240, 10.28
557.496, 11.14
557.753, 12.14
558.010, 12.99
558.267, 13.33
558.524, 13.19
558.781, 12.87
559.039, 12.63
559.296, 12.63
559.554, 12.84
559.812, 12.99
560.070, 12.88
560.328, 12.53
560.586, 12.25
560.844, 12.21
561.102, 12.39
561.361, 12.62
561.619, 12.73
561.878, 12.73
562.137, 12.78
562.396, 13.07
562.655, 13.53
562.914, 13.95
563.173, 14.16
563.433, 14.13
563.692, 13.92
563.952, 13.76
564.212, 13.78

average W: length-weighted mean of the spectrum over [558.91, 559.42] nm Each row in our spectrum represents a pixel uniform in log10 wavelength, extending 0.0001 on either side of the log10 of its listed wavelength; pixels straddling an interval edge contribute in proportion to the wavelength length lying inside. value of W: 12.6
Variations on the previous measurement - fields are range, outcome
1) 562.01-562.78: 13.1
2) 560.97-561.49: 12.5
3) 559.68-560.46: 12.8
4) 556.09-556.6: 9.67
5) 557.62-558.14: 12.5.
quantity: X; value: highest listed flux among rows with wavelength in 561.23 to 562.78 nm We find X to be 13.53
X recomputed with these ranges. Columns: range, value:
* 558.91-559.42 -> 12.63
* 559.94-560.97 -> 12.88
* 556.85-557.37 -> 10.28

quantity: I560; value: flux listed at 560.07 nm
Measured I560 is 12.88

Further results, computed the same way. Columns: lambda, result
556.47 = 9.582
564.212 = 13.78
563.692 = 13.92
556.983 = 9.71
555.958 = 9.898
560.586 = 12.25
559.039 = 12.63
